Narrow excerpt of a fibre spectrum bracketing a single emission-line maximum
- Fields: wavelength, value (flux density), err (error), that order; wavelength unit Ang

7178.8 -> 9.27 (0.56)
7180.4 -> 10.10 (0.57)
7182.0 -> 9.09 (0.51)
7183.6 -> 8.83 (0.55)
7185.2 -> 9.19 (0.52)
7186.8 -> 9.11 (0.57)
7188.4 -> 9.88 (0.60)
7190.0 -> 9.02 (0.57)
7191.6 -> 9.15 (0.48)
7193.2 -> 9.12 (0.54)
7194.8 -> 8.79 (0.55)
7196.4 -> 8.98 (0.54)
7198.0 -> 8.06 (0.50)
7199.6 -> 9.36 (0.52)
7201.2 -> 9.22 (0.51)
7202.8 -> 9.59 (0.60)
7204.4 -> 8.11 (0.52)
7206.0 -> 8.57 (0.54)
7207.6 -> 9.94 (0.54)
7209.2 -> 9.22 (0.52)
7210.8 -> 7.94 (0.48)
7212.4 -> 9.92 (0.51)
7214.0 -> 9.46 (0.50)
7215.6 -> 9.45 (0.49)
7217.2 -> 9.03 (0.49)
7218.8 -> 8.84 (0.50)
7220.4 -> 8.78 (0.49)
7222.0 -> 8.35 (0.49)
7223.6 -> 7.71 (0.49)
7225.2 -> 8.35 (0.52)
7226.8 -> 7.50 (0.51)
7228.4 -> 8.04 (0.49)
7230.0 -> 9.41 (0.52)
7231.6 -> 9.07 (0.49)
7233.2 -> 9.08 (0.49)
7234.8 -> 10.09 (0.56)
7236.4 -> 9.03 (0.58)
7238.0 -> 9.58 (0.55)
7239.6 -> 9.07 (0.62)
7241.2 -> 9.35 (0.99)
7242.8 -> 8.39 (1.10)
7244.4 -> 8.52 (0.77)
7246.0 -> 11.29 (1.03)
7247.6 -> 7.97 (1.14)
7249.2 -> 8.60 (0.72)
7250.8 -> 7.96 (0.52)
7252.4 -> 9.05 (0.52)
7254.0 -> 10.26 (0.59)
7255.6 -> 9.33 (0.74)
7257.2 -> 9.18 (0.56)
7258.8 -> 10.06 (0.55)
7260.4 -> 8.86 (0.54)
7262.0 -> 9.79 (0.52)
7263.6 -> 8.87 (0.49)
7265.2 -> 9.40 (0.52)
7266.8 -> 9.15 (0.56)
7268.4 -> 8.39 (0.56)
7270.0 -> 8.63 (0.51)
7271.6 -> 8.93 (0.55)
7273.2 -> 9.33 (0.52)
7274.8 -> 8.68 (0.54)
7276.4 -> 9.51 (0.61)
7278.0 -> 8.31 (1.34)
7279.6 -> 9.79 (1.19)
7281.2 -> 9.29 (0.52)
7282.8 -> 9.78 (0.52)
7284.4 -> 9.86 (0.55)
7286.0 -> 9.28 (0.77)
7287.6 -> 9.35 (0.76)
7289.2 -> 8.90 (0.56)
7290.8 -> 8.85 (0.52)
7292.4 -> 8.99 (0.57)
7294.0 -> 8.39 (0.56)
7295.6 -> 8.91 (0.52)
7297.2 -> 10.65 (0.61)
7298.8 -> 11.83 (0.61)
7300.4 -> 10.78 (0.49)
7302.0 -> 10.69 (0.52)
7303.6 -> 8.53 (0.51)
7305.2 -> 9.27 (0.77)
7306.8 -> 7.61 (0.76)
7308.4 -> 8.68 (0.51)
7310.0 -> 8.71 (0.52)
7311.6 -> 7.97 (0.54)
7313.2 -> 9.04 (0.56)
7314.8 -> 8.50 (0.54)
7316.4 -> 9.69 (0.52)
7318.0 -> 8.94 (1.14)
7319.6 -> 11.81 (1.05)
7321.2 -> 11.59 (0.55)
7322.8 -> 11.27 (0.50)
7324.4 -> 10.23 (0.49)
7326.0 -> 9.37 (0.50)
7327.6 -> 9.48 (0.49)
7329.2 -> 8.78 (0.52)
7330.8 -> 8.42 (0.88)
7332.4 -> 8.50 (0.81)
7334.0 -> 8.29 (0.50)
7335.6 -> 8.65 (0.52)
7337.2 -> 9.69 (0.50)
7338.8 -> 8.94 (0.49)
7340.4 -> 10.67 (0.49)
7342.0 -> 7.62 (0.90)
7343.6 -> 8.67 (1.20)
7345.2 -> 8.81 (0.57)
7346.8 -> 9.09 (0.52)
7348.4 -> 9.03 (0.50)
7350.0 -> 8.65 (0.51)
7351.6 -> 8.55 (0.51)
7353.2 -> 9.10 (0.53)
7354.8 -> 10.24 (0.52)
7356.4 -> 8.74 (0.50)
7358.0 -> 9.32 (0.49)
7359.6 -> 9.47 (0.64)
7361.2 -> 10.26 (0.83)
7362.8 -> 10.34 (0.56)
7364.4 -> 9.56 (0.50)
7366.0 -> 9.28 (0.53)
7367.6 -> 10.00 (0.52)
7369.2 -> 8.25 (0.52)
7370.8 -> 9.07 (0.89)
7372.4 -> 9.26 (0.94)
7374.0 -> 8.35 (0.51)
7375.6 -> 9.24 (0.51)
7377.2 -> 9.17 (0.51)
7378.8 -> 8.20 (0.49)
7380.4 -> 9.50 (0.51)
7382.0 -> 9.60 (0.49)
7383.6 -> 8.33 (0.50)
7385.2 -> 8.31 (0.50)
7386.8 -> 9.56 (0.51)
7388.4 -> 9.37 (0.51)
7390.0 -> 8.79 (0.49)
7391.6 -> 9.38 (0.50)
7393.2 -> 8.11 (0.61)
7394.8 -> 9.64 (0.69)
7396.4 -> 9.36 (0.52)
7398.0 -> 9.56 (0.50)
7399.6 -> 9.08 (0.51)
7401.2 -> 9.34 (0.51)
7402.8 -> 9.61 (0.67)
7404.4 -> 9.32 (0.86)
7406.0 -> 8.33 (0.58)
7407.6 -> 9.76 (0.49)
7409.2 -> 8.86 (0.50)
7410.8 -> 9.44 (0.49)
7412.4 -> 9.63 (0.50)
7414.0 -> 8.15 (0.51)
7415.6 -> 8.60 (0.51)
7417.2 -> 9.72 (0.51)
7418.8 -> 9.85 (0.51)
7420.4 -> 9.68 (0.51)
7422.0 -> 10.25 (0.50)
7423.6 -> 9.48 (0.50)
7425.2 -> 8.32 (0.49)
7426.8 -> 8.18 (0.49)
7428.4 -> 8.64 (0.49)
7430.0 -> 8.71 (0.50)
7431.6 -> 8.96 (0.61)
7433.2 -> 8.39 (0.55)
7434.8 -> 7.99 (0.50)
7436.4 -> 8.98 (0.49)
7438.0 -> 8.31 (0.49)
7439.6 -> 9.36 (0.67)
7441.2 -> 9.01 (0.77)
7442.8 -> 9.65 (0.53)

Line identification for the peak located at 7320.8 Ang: [N II]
